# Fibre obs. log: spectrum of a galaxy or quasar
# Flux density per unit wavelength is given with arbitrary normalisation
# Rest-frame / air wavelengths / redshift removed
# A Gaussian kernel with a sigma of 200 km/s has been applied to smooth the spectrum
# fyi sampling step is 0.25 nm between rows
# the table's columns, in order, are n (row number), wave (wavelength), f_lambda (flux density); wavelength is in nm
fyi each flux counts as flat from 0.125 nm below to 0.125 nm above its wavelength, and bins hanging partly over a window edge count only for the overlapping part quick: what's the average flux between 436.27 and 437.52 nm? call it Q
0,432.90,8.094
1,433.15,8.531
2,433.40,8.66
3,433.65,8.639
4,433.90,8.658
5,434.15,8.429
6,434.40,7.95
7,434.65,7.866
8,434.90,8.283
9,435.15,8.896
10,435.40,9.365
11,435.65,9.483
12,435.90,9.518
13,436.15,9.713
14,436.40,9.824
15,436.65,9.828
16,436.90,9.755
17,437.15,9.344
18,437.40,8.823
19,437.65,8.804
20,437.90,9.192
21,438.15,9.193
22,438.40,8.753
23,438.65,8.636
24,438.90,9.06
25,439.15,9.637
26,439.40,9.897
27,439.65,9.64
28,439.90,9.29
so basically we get 9.52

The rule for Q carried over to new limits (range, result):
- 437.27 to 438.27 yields 9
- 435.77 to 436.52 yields 9.68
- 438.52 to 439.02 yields 8.84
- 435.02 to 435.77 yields 9.24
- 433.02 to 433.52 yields 8.59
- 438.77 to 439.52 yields 9.52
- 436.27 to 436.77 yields 9.82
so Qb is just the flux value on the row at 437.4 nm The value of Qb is 8.823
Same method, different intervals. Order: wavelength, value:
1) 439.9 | 9.29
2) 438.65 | 8.636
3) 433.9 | 8.658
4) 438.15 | 9.193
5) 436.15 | 9.713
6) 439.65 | 9.64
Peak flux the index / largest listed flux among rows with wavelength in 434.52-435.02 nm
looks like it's 8.283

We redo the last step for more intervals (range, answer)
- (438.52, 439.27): 9.637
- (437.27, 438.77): 9.193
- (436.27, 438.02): 9.828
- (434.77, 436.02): 9.518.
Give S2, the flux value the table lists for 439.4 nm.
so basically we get 9.897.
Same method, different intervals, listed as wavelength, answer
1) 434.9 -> 8.283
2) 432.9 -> 8.094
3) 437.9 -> 9.192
